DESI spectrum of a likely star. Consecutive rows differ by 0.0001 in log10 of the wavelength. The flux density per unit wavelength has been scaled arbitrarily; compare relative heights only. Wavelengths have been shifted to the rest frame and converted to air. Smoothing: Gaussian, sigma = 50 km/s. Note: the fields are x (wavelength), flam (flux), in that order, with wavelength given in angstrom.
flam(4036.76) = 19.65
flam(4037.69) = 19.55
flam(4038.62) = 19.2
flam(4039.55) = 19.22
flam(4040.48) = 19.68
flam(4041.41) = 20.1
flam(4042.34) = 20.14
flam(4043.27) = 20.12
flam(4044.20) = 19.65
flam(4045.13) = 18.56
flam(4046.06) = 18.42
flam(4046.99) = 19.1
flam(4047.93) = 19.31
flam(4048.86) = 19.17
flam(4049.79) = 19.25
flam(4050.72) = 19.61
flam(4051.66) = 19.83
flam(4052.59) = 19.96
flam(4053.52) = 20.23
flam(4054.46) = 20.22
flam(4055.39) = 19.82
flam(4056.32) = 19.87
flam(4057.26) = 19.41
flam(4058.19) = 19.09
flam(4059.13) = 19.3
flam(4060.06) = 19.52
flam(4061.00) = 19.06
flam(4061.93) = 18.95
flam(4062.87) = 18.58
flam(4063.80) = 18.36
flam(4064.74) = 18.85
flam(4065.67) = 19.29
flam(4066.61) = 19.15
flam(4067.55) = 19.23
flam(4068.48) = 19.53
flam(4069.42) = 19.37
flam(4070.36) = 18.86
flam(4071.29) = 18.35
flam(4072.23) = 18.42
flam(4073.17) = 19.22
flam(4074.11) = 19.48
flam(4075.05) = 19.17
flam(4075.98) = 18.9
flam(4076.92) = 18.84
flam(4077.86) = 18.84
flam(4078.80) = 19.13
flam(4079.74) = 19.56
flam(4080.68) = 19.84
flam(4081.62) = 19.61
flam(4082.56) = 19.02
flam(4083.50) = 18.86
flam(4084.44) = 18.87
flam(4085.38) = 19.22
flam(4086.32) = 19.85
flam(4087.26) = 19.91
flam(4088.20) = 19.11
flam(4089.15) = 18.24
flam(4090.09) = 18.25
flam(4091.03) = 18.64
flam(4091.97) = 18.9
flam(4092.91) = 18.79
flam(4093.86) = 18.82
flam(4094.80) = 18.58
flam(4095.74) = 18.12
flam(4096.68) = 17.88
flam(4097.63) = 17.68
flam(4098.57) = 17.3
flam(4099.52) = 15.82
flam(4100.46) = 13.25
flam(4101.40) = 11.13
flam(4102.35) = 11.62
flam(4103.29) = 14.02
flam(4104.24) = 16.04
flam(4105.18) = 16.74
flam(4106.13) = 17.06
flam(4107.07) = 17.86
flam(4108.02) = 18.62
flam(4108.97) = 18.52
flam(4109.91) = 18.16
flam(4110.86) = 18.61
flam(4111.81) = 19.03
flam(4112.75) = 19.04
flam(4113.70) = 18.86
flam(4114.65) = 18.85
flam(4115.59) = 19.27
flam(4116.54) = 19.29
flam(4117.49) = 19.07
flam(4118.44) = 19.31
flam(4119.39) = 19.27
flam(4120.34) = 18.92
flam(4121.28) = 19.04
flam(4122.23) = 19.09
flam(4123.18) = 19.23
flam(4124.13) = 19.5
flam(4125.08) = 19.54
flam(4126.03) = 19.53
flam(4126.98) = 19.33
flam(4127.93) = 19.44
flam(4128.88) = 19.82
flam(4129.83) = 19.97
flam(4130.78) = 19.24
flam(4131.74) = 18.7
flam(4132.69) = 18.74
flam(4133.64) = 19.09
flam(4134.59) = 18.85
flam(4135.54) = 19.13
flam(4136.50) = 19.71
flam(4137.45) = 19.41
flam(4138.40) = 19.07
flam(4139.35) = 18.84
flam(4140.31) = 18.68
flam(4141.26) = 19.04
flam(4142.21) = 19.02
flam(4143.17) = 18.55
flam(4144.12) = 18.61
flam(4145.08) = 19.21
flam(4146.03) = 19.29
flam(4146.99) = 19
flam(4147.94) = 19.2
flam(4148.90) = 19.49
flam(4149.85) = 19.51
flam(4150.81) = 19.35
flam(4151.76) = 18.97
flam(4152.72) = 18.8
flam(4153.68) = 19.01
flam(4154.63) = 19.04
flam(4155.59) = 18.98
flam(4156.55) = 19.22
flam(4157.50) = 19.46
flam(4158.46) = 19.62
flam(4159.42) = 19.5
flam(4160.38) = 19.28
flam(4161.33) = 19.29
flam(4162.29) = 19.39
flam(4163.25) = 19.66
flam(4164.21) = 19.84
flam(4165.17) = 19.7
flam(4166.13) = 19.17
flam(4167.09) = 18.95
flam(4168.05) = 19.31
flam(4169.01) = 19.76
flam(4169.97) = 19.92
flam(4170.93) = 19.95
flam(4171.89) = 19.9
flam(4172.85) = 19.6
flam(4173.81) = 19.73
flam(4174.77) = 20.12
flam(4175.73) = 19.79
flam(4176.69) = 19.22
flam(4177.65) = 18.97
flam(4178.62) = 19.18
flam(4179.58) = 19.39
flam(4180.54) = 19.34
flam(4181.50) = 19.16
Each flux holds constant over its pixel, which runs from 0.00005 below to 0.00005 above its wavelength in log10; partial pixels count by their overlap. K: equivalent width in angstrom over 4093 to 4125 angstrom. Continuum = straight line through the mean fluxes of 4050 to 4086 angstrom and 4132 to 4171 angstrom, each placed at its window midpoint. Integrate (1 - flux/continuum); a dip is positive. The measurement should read 2.5 angstrom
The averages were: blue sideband 19.3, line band 17.7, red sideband 19.2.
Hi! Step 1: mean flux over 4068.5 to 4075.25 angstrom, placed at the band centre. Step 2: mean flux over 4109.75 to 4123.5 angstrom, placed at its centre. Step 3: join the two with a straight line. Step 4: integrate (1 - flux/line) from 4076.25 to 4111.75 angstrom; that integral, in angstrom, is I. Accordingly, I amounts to 2.2 angstrom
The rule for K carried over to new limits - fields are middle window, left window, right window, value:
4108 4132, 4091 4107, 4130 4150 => -1.8 angstrom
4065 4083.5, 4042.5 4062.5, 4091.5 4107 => -1.1 angstrom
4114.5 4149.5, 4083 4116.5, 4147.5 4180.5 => -1.1 angstrom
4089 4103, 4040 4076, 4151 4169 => 1.8 angstrom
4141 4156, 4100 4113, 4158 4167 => -0.3 angstrom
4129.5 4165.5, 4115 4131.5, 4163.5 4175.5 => 0.6 angstrom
